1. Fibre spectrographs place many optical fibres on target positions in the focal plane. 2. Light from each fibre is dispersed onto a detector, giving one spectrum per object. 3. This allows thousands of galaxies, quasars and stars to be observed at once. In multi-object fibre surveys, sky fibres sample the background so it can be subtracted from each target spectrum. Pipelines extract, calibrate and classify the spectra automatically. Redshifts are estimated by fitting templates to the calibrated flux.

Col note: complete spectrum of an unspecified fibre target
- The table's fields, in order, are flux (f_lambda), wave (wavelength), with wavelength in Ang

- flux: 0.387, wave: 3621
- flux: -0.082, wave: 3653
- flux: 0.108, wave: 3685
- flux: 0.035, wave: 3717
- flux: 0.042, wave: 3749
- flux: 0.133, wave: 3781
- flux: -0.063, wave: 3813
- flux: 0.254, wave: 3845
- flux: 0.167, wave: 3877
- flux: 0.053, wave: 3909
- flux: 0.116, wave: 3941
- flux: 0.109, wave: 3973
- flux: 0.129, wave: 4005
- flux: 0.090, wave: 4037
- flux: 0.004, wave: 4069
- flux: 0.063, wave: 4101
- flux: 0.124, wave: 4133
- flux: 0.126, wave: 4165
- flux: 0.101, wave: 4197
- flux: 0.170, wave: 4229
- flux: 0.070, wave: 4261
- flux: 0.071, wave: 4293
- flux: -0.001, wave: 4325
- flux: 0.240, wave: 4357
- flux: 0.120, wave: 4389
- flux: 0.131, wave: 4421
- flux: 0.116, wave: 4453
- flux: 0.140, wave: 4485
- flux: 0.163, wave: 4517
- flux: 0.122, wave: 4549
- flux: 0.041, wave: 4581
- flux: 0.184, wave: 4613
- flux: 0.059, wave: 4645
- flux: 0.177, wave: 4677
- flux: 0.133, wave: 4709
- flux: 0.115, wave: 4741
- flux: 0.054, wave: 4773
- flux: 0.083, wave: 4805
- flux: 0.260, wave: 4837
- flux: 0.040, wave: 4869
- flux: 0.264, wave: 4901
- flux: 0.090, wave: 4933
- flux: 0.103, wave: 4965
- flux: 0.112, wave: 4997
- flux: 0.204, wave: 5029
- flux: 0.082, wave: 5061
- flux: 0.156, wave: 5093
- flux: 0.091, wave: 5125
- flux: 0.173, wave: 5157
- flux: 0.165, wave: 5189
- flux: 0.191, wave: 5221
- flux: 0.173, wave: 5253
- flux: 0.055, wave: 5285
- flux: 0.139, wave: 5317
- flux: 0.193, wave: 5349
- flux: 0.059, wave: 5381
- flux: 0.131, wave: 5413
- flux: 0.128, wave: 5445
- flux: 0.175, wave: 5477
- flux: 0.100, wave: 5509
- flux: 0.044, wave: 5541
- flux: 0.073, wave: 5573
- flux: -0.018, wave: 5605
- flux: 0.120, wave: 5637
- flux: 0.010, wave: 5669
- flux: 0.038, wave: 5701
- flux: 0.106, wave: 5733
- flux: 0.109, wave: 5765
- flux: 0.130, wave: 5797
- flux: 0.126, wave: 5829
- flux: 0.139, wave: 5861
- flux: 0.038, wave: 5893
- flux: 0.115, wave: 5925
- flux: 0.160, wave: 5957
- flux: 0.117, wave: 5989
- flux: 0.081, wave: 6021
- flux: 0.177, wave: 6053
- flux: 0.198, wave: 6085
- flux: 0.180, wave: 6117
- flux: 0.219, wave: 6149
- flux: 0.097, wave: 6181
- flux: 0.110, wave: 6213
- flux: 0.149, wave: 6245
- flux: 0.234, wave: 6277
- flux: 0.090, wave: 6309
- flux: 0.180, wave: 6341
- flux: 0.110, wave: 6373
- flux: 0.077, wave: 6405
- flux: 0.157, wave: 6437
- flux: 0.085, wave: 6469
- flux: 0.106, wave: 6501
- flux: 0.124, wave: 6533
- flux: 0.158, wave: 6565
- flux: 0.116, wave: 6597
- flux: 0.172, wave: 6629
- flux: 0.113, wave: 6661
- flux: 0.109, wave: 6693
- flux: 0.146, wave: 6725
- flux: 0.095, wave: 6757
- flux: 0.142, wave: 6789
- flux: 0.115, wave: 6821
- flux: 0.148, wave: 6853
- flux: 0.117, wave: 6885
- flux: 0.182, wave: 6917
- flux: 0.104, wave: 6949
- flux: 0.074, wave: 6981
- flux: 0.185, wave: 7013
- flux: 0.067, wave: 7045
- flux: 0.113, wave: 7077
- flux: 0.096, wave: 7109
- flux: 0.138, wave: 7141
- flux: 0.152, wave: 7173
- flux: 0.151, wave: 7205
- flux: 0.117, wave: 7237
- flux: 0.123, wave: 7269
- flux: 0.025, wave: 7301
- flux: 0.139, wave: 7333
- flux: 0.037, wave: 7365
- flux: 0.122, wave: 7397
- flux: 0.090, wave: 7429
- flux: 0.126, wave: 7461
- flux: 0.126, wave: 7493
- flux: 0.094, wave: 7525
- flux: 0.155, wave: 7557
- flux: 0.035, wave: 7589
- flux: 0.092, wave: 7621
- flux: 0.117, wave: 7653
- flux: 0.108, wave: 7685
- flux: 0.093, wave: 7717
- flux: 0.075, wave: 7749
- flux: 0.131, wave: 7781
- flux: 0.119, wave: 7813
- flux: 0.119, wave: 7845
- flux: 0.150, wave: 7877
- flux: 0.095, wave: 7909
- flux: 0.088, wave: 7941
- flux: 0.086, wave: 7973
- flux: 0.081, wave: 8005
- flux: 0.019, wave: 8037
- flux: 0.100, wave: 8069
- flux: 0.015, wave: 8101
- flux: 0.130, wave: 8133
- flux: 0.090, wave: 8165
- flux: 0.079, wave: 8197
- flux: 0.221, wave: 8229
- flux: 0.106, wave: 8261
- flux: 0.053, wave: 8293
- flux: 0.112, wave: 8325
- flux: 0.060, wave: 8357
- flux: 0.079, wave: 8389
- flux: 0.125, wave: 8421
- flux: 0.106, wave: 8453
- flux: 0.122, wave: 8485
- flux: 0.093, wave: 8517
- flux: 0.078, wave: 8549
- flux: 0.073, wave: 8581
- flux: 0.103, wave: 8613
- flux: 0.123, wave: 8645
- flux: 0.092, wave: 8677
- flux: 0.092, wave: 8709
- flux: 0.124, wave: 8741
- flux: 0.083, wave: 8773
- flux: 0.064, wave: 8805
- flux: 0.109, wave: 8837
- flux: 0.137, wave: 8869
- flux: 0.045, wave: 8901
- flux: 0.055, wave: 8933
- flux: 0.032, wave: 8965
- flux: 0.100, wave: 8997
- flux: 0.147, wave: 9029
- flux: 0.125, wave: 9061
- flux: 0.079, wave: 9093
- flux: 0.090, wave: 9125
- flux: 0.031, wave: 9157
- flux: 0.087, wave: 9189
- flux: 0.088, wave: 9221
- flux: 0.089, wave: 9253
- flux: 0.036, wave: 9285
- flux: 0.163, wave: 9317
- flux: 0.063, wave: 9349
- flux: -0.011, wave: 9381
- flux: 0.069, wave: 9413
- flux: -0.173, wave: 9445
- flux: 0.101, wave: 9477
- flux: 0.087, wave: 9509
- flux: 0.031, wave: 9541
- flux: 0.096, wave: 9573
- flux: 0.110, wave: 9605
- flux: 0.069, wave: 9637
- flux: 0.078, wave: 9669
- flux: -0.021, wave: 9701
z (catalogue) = 0.25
